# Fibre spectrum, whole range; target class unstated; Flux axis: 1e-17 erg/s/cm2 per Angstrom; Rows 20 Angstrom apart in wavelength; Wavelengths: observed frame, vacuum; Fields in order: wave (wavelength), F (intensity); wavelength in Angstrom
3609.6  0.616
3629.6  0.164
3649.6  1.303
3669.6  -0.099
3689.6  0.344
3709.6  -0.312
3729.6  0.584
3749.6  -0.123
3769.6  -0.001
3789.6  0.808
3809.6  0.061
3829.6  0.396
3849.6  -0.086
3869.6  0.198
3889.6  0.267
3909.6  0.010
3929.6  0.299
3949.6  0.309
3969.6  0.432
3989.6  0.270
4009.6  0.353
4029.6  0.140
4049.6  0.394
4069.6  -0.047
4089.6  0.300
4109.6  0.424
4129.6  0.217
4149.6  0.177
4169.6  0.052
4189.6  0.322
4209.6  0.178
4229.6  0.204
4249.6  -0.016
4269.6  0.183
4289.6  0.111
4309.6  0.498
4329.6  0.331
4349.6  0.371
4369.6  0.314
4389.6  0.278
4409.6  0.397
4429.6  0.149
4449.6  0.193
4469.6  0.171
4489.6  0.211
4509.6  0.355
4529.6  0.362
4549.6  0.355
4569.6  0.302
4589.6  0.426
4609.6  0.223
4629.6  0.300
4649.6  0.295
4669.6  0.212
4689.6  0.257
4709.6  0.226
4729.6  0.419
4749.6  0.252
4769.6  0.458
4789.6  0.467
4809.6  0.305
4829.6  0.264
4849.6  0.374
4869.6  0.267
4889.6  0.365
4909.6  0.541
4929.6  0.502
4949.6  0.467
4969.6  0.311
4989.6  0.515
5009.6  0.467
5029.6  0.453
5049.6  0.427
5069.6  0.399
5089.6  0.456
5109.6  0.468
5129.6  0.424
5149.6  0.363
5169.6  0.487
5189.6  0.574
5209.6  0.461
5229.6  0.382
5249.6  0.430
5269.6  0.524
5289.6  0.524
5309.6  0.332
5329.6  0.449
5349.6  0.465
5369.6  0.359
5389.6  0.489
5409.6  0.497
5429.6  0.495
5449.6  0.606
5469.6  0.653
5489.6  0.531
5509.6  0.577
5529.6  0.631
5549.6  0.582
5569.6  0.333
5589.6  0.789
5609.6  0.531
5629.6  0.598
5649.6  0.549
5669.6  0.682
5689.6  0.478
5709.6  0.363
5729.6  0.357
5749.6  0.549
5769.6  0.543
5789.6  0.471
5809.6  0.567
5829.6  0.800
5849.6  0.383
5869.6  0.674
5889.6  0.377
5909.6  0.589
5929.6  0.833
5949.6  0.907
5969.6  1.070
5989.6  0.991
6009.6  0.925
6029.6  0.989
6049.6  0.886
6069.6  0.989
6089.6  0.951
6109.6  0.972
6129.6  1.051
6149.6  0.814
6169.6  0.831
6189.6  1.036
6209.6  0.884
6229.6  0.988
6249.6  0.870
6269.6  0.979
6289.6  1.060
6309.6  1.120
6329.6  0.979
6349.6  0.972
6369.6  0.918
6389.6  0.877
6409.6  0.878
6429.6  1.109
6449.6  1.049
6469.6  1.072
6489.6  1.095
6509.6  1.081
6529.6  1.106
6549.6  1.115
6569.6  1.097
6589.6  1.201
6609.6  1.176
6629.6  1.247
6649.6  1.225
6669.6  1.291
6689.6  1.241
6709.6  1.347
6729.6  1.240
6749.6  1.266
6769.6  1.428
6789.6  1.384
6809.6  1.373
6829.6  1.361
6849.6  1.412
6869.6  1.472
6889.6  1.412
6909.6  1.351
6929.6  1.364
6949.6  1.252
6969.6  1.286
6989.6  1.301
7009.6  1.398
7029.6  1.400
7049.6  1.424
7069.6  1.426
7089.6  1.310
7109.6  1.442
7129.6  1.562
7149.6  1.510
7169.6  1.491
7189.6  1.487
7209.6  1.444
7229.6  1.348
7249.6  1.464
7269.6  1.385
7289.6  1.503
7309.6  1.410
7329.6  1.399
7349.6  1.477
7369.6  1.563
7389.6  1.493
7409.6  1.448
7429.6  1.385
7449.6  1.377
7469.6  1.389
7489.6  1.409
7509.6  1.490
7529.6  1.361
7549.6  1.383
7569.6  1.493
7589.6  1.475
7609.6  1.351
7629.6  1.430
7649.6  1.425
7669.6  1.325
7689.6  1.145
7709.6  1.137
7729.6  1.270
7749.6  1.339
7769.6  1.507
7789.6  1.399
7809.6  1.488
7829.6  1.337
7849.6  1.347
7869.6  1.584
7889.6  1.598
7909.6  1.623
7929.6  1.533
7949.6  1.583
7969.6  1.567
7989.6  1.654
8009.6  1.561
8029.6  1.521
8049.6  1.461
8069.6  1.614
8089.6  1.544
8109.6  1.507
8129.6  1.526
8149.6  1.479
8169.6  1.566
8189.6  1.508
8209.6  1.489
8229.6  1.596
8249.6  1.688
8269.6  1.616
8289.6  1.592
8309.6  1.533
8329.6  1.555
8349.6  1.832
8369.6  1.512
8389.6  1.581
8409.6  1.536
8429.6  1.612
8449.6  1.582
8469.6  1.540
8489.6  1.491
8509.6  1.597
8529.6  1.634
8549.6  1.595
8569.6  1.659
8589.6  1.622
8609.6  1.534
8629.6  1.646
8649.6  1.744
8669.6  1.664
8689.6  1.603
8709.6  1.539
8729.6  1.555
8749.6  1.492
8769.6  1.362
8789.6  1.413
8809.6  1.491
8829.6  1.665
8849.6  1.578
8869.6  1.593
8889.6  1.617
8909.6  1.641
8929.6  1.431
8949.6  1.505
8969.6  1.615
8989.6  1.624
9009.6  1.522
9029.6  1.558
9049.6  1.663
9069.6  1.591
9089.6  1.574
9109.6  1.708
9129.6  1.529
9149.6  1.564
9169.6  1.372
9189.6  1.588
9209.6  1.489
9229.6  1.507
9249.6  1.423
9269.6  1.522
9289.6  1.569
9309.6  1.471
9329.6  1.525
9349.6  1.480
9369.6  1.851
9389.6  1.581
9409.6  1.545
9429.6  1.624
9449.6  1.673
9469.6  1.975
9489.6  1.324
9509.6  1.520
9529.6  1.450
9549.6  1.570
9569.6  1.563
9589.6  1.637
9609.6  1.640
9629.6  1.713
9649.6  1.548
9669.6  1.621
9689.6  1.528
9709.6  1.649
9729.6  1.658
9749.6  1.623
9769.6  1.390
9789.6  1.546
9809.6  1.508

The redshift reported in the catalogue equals 0.487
